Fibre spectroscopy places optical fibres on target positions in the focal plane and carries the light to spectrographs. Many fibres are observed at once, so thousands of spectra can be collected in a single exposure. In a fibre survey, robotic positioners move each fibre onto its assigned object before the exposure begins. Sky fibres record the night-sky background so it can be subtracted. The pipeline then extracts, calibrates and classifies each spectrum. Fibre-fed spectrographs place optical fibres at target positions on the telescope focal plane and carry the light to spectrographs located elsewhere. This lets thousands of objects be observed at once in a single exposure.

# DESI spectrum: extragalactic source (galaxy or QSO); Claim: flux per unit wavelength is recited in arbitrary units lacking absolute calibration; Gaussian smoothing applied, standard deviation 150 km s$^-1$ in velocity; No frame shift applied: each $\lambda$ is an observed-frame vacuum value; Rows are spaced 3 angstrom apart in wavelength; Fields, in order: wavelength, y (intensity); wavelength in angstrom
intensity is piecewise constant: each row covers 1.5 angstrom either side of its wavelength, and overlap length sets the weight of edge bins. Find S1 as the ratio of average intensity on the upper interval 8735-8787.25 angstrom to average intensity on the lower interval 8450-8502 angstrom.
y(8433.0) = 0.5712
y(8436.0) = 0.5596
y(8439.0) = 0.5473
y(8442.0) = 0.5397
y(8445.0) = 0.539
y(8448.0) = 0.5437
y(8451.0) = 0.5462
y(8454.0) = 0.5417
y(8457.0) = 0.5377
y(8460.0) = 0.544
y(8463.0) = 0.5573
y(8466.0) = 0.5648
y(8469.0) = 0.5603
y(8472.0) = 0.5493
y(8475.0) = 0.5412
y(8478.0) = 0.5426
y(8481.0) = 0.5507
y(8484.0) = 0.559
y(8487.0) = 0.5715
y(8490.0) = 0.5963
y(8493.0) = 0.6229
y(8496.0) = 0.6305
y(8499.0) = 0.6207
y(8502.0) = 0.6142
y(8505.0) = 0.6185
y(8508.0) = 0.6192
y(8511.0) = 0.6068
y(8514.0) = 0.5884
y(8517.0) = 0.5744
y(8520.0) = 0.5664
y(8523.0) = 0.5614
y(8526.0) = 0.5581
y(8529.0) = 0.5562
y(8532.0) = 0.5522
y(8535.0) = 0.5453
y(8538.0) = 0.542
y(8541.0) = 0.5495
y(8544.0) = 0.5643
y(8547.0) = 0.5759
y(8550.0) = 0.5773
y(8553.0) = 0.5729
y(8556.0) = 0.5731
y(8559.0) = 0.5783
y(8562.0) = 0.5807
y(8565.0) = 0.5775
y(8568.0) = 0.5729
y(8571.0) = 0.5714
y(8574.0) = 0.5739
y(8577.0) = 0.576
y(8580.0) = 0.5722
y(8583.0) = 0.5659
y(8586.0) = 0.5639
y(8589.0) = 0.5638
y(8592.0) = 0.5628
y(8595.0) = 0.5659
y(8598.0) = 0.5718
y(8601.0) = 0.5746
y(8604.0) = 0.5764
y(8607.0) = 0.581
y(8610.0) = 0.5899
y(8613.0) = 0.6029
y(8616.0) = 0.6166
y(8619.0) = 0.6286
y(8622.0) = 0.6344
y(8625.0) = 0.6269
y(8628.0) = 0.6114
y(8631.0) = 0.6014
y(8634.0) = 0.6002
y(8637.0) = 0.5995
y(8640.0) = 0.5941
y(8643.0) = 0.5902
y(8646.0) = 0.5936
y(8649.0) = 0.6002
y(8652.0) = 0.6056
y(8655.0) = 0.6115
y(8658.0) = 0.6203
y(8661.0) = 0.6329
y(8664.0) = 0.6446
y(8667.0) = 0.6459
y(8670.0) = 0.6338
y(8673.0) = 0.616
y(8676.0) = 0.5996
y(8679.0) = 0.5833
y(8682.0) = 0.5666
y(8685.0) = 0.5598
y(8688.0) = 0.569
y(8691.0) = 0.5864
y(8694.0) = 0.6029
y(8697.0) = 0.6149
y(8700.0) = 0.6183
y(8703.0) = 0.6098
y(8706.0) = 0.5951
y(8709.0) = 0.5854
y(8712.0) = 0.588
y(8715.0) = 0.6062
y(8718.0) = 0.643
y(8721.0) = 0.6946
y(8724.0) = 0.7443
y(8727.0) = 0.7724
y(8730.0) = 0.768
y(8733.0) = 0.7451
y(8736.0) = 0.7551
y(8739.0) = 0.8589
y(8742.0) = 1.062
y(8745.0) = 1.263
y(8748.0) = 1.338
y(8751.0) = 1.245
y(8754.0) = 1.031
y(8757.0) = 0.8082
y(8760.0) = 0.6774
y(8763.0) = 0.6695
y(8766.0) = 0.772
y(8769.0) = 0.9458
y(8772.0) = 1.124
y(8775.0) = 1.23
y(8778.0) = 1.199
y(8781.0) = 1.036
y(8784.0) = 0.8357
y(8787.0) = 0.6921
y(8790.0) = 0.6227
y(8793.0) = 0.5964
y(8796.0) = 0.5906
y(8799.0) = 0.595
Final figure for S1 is 1.73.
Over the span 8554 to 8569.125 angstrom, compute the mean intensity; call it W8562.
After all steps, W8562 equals 0.576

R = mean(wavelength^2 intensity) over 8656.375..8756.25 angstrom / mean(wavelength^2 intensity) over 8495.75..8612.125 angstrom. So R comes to 1.3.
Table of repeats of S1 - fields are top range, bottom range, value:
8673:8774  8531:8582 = 1.34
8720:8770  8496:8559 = 1.54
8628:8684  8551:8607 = 1.06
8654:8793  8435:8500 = 1.36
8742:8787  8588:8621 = 1.71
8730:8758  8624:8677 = 1.64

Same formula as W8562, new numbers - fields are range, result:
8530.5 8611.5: 0.569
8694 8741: 0.682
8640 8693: 0.603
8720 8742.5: 0.791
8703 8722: 0.616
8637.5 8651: 0.595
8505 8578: 0.572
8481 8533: 0.588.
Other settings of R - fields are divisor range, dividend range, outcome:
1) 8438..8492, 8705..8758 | 1.62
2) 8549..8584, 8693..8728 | 1.15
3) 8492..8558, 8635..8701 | 1.07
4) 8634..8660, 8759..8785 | 1.62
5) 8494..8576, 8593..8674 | 1.07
